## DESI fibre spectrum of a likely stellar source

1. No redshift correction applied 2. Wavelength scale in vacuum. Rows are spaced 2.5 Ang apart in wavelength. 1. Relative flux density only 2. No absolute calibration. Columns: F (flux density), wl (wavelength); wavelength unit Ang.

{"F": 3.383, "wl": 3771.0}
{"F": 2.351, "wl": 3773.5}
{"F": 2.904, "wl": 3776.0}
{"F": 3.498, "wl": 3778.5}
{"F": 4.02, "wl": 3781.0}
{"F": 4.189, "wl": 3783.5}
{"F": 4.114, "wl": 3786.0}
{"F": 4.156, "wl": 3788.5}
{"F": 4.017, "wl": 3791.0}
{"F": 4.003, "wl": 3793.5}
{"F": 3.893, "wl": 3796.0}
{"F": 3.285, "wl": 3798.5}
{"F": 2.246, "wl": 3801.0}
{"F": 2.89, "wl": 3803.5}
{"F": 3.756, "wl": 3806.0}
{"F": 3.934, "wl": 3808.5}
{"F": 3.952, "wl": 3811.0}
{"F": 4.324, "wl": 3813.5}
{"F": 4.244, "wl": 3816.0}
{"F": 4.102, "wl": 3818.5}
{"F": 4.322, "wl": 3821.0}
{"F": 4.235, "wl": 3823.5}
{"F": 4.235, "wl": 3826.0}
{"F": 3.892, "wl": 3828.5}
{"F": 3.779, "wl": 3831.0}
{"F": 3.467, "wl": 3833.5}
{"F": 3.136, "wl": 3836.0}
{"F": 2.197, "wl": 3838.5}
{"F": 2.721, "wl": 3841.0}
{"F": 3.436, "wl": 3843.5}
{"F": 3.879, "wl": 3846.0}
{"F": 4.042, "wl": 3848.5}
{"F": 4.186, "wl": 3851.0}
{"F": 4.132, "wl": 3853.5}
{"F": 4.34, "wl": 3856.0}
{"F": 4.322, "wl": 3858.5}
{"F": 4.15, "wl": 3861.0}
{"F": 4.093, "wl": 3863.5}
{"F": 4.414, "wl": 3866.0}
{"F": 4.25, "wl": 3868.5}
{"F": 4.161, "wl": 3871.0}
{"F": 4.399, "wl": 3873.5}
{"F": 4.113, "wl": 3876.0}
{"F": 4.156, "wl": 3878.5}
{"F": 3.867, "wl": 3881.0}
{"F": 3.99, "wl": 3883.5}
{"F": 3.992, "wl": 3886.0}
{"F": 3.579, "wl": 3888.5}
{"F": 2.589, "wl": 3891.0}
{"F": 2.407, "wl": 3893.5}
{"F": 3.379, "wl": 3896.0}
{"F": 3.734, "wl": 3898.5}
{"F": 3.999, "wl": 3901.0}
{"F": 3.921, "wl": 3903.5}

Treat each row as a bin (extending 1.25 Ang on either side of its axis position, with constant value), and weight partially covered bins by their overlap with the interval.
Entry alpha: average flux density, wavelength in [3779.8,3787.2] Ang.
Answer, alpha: 4.11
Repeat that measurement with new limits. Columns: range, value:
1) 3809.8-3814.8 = 4.14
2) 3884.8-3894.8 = 3.14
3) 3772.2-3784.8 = 3.4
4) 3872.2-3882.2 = 4.14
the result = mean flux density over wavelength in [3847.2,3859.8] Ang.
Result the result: 4.2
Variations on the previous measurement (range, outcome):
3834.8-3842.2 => 2.68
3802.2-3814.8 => 3.77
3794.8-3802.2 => 3.14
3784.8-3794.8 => 4.07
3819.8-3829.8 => 4.17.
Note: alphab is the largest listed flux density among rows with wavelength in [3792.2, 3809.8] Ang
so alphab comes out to 4.003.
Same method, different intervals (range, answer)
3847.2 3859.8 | 4.34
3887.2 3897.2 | 3.579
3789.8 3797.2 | 4.017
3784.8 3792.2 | 4.156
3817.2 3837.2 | 4.322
